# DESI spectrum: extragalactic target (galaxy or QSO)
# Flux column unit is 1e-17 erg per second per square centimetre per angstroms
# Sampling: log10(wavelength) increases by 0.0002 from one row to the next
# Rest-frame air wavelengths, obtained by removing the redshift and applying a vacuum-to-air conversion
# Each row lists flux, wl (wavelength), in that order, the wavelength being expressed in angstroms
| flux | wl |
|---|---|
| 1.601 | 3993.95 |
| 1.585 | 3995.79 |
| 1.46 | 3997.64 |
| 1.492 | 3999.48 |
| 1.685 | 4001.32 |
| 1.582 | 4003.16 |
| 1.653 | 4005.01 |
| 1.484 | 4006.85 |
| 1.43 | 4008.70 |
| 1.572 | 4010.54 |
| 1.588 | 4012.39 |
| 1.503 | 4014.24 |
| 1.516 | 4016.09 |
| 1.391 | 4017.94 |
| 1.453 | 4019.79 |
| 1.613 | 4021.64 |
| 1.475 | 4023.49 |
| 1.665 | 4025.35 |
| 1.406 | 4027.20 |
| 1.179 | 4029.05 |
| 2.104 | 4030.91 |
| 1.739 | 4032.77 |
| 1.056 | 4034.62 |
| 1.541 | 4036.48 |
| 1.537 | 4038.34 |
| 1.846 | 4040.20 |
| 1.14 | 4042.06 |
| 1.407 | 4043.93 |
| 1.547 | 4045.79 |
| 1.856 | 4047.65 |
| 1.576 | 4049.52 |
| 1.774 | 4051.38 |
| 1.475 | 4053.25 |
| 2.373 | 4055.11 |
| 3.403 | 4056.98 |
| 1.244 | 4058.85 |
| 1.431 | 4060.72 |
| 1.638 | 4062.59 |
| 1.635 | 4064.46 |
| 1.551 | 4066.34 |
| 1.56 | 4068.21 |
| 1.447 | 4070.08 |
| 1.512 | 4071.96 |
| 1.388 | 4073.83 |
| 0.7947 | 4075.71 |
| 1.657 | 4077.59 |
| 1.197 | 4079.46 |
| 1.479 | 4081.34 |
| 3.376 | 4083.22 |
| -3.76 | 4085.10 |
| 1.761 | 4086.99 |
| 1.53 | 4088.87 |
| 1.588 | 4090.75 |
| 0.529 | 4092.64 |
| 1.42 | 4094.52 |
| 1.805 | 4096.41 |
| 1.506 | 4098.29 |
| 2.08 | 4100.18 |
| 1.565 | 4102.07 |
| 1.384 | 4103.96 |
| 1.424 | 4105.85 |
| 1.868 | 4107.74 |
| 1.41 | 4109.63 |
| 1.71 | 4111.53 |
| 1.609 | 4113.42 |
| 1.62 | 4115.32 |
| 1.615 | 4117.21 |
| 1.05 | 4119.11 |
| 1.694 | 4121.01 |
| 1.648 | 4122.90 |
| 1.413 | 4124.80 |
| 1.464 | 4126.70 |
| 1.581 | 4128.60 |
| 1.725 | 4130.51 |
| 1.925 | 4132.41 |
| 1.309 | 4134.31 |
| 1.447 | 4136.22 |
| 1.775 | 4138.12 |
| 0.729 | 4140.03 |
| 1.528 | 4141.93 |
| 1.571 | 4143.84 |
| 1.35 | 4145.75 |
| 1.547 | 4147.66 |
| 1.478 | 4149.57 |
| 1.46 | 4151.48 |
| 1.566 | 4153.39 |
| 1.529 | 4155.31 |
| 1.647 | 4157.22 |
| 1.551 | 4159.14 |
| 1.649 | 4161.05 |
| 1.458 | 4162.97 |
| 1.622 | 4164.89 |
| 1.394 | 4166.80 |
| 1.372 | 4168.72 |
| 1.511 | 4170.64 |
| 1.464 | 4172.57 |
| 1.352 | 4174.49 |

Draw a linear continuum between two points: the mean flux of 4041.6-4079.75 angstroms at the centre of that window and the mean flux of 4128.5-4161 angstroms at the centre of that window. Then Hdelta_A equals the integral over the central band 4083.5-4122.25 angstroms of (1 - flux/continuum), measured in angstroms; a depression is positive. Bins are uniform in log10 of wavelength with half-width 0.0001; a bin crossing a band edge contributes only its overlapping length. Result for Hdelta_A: 6.2 angstroms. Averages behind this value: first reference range 1.61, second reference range 1.51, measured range 1.31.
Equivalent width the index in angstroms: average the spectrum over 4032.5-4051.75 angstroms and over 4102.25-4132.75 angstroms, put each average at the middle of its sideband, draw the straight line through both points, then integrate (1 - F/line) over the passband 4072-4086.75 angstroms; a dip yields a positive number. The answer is 5.6 angstroms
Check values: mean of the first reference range 1.53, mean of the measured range 0.956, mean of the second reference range 1.56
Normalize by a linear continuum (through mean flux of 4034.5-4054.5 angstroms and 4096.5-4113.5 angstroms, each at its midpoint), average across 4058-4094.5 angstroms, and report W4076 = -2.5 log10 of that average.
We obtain 0.27 mag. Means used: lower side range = 1.56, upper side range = 1.63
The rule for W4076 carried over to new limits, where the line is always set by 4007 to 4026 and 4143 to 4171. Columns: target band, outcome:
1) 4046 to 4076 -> -0.11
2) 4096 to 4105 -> -0.10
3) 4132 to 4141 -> 0.08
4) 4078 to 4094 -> 0.45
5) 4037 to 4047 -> 0.01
